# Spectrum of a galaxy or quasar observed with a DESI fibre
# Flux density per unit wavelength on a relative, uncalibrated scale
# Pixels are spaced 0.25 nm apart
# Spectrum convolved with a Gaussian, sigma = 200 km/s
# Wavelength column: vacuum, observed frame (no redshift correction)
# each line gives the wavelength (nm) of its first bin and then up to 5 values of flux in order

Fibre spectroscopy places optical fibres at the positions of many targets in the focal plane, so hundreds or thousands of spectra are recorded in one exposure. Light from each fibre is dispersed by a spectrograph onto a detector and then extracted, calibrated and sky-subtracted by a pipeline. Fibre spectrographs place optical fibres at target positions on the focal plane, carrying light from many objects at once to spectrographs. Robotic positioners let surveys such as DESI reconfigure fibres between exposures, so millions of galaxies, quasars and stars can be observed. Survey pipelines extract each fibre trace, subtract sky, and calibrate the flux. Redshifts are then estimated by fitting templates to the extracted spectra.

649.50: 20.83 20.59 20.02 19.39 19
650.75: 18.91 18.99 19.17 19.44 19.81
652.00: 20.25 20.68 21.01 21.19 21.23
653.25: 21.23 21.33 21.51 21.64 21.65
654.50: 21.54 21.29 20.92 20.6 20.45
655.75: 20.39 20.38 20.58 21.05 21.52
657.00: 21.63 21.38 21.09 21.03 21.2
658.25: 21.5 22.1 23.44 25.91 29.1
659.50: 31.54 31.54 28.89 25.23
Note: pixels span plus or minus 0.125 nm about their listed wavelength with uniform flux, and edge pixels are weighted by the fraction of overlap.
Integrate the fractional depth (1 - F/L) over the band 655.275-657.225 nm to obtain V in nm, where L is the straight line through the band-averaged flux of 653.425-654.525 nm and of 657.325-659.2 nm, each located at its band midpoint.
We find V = 0.11 nm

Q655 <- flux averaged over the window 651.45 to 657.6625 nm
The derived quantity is 21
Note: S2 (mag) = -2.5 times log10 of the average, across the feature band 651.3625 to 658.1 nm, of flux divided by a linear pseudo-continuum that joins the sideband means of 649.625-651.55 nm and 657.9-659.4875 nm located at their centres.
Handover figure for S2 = 0.05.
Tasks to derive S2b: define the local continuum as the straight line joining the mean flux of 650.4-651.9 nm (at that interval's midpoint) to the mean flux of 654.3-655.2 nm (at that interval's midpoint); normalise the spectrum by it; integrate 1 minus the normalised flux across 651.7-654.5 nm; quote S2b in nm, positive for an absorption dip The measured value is -0.108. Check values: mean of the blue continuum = 19.2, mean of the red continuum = 21.2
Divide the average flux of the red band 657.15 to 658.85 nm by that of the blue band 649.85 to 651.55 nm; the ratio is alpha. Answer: 1.1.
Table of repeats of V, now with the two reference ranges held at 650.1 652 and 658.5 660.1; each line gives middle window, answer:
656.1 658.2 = 0.37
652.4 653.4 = 0.00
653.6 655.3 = 0.11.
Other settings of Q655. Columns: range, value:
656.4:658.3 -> 21.3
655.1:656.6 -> 20.6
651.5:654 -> 20.9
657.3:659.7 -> 24.2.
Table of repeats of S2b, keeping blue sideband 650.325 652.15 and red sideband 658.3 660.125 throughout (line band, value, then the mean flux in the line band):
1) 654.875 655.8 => 0.11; 20.6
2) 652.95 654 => 0.01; 21.4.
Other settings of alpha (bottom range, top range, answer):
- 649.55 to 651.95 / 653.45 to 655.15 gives 1.09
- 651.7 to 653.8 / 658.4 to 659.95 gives 1.31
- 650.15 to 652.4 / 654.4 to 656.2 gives 1.06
